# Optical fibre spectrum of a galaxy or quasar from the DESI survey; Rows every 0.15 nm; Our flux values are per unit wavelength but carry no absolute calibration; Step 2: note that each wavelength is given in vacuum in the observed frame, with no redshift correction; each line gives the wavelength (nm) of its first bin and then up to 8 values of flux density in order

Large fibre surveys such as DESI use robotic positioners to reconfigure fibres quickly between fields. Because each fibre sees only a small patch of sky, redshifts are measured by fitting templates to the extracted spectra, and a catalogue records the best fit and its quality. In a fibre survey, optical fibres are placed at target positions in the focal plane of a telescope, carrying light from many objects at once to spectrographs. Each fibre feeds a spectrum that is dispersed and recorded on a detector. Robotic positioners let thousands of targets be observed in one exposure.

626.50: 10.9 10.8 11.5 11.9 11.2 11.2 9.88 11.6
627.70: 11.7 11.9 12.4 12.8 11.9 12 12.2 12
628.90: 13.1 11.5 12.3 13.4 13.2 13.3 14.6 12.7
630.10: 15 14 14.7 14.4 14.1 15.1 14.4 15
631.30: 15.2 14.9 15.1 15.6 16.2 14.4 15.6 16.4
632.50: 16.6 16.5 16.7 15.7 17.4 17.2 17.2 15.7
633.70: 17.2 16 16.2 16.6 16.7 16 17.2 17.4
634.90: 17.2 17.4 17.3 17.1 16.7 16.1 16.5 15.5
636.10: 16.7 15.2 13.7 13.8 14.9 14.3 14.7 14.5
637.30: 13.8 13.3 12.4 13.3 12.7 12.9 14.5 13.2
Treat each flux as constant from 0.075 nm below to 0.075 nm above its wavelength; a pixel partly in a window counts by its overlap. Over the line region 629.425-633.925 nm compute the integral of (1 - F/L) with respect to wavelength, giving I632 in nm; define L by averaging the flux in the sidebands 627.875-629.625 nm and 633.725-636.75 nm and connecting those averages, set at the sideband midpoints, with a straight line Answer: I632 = -0.37 nm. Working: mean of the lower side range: 12.4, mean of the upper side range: 16.2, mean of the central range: 15.3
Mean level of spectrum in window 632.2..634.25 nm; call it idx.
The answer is 16.5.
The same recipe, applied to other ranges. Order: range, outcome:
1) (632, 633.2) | 16.2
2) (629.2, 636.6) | 15.6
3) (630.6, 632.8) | 15.4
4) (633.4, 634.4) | 16.4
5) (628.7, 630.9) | 13.6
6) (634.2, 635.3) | 17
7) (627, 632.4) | 13.5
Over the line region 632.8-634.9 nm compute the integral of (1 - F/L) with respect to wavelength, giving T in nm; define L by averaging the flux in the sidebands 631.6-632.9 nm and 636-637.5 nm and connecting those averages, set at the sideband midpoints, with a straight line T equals -0.17 nm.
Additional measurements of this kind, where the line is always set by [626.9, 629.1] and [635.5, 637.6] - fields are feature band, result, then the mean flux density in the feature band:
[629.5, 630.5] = -0.12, 14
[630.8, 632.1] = -0.21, 15.1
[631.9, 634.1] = -0.45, 16.3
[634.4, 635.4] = -0.20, 17.1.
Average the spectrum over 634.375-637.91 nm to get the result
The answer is 15.4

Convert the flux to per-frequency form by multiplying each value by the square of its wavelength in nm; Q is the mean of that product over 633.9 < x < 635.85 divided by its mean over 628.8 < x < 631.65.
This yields 1.22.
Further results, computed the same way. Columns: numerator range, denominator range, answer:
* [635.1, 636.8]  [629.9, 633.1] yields 1.05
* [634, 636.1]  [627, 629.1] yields 1.45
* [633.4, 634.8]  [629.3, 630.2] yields 1.23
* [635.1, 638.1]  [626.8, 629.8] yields 1.25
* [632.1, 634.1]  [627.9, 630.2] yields 1.30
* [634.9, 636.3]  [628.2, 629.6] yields 1.36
